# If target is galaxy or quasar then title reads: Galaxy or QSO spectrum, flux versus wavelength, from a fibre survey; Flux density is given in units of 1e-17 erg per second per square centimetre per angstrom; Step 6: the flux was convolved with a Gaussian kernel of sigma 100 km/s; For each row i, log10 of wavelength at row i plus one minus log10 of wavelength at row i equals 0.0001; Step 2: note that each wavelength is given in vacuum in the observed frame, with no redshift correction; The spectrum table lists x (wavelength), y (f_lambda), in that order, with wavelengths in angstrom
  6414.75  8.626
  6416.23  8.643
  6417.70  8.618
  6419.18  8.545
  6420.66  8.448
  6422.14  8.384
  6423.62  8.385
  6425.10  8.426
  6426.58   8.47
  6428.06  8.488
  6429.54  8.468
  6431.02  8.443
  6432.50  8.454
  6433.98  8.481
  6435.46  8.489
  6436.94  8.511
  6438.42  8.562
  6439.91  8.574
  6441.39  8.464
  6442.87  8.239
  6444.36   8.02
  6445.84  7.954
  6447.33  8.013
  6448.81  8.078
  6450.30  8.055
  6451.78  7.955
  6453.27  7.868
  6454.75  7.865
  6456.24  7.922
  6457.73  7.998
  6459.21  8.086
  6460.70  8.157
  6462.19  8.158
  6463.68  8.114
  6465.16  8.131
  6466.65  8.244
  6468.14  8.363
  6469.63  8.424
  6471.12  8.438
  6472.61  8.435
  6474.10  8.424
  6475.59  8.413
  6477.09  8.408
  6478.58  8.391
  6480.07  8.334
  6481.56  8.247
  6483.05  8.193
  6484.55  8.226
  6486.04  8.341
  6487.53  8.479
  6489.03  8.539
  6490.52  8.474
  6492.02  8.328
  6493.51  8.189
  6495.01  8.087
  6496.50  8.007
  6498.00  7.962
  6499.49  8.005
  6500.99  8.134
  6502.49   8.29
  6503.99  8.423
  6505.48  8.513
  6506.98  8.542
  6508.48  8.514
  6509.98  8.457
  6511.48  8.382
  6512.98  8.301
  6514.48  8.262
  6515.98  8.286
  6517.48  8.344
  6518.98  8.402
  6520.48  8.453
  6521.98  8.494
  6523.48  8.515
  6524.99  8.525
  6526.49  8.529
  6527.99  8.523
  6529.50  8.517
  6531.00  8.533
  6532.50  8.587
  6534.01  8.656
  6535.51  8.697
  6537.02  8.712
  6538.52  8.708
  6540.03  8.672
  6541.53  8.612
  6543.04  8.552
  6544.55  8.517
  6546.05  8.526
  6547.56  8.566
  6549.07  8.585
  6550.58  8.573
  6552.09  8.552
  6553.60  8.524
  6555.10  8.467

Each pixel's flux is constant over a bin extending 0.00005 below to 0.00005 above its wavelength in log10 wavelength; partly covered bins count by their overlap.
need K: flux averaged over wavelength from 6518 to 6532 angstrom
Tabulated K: 8.5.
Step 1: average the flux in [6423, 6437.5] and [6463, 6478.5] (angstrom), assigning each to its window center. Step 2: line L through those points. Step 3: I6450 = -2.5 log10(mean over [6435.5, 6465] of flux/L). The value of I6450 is 0.03 mag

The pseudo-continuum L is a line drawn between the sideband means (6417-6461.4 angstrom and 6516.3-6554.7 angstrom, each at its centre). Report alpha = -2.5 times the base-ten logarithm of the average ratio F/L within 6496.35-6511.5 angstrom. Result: 0.02 mag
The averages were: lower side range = 8.28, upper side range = 8.55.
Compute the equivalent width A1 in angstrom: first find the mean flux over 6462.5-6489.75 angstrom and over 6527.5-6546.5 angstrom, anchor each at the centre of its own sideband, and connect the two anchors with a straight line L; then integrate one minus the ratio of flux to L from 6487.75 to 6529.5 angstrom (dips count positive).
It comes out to 0.6 angstrom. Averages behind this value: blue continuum 8.34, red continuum 8.6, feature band 8.35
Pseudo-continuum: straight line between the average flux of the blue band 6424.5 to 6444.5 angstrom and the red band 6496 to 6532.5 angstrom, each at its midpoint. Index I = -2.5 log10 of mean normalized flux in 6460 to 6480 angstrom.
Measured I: 0.01 mag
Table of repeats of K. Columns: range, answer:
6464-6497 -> 8.32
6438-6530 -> 8.28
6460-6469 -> 8.2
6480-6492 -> 8.35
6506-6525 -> 8.42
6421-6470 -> 8.25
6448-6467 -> 8.05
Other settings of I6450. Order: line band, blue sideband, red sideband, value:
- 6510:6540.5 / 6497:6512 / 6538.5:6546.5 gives 0.00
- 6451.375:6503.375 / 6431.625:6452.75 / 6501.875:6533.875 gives 0.02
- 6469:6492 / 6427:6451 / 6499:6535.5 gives 0.00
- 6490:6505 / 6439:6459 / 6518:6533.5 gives 0.02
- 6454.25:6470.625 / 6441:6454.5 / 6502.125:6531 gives 0.00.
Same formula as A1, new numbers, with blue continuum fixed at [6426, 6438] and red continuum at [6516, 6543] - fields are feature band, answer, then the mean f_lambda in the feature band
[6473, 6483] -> 0.2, 8.36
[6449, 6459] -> 0.6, 7.96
